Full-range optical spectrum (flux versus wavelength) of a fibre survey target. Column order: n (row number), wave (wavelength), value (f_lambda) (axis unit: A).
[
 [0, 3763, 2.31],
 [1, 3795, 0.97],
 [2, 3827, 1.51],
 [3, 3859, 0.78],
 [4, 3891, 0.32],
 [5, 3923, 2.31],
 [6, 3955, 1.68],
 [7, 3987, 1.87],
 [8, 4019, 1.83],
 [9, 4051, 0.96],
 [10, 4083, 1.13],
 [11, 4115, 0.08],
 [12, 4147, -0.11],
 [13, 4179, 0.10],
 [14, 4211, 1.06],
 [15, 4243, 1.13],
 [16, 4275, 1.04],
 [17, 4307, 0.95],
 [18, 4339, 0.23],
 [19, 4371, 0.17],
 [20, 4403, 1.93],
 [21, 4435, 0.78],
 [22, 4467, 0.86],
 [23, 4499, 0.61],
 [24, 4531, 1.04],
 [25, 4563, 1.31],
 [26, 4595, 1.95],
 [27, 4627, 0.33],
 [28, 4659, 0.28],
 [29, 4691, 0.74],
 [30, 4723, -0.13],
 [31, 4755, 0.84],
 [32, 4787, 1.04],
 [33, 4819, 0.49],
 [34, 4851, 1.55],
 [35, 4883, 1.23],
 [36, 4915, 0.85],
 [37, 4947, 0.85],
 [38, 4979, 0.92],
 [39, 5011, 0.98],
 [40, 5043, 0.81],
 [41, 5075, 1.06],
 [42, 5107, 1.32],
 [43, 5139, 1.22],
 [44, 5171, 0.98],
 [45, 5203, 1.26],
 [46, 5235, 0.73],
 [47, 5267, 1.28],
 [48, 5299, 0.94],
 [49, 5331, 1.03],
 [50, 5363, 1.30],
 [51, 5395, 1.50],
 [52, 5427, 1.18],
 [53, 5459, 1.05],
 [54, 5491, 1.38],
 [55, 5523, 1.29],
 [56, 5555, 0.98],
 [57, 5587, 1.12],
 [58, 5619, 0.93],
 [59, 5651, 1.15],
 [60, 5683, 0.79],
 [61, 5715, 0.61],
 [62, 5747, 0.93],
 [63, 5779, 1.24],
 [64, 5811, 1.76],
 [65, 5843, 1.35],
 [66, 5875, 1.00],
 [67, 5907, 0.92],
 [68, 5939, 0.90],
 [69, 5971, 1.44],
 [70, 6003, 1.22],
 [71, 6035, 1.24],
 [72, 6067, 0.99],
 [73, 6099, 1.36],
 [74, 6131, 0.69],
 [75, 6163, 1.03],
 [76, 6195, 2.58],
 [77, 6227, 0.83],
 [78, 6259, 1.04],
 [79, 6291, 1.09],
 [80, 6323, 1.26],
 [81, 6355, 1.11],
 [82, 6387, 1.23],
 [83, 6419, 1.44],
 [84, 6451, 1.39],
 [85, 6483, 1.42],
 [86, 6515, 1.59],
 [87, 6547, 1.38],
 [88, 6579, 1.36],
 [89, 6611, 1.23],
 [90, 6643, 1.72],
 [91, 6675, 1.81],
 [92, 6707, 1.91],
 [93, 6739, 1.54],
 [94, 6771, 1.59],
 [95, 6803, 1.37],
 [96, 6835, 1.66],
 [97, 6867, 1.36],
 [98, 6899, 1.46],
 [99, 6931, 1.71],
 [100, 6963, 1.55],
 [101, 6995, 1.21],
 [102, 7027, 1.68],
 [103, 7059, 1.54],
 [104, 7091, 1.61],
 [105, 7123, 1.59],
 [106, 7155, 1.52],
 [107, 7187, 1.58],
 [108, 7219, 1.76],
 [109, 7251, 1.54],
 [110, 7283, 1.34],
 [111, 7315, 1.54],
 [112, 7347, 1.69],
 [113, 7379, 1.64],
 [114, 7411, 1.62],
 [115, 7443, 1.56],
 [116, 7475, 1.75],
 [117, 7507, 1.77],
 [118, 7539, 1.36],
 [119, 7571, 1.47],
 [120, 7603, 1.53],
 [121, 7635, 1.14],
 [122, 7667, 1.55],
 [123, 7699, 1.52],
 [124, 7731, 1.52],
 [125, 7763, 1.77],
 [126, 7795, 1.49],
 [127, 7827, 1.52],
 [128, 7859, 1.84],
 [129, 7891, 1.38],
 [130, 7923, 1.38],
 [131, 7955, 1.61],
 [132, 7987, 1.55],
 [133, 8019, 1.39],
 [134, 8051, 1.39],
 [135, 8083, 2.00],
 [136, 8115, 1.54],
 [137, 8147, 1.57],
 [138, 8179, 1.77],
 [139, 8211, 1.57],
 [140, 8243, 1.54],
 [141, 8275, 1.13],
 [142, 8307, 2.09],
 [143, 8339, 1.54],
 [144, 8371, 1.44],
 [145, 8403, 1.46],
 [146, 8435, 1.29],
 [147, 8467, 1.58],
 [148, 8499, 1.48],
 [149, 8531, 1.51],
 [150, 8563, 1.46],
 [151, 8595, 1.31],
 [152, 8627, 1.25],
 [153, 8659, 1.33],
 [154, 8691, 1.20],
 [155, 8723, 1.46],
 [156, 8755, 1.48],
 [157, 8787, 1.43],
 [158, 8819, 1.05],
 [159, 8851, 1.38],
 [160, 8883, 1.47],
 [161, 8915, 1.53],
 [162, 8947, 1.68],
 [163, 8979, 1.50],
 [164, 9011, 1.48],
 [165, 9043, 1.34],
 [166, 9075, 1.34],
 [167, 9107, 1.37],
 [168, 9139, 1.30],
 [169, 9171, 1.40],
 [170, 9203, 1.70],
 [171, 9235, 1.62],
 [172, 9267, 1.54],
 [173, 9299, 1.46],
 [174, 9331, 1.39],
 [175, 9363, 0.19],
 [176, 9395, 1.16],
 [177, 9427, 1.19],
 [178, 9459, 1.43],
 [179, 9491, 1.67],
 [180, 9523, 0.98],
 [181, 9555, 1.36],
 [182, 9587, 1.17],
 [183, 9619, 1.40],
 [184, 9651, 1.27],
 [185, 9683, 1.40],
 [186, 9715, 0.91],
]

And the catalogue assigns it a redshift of 0.66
